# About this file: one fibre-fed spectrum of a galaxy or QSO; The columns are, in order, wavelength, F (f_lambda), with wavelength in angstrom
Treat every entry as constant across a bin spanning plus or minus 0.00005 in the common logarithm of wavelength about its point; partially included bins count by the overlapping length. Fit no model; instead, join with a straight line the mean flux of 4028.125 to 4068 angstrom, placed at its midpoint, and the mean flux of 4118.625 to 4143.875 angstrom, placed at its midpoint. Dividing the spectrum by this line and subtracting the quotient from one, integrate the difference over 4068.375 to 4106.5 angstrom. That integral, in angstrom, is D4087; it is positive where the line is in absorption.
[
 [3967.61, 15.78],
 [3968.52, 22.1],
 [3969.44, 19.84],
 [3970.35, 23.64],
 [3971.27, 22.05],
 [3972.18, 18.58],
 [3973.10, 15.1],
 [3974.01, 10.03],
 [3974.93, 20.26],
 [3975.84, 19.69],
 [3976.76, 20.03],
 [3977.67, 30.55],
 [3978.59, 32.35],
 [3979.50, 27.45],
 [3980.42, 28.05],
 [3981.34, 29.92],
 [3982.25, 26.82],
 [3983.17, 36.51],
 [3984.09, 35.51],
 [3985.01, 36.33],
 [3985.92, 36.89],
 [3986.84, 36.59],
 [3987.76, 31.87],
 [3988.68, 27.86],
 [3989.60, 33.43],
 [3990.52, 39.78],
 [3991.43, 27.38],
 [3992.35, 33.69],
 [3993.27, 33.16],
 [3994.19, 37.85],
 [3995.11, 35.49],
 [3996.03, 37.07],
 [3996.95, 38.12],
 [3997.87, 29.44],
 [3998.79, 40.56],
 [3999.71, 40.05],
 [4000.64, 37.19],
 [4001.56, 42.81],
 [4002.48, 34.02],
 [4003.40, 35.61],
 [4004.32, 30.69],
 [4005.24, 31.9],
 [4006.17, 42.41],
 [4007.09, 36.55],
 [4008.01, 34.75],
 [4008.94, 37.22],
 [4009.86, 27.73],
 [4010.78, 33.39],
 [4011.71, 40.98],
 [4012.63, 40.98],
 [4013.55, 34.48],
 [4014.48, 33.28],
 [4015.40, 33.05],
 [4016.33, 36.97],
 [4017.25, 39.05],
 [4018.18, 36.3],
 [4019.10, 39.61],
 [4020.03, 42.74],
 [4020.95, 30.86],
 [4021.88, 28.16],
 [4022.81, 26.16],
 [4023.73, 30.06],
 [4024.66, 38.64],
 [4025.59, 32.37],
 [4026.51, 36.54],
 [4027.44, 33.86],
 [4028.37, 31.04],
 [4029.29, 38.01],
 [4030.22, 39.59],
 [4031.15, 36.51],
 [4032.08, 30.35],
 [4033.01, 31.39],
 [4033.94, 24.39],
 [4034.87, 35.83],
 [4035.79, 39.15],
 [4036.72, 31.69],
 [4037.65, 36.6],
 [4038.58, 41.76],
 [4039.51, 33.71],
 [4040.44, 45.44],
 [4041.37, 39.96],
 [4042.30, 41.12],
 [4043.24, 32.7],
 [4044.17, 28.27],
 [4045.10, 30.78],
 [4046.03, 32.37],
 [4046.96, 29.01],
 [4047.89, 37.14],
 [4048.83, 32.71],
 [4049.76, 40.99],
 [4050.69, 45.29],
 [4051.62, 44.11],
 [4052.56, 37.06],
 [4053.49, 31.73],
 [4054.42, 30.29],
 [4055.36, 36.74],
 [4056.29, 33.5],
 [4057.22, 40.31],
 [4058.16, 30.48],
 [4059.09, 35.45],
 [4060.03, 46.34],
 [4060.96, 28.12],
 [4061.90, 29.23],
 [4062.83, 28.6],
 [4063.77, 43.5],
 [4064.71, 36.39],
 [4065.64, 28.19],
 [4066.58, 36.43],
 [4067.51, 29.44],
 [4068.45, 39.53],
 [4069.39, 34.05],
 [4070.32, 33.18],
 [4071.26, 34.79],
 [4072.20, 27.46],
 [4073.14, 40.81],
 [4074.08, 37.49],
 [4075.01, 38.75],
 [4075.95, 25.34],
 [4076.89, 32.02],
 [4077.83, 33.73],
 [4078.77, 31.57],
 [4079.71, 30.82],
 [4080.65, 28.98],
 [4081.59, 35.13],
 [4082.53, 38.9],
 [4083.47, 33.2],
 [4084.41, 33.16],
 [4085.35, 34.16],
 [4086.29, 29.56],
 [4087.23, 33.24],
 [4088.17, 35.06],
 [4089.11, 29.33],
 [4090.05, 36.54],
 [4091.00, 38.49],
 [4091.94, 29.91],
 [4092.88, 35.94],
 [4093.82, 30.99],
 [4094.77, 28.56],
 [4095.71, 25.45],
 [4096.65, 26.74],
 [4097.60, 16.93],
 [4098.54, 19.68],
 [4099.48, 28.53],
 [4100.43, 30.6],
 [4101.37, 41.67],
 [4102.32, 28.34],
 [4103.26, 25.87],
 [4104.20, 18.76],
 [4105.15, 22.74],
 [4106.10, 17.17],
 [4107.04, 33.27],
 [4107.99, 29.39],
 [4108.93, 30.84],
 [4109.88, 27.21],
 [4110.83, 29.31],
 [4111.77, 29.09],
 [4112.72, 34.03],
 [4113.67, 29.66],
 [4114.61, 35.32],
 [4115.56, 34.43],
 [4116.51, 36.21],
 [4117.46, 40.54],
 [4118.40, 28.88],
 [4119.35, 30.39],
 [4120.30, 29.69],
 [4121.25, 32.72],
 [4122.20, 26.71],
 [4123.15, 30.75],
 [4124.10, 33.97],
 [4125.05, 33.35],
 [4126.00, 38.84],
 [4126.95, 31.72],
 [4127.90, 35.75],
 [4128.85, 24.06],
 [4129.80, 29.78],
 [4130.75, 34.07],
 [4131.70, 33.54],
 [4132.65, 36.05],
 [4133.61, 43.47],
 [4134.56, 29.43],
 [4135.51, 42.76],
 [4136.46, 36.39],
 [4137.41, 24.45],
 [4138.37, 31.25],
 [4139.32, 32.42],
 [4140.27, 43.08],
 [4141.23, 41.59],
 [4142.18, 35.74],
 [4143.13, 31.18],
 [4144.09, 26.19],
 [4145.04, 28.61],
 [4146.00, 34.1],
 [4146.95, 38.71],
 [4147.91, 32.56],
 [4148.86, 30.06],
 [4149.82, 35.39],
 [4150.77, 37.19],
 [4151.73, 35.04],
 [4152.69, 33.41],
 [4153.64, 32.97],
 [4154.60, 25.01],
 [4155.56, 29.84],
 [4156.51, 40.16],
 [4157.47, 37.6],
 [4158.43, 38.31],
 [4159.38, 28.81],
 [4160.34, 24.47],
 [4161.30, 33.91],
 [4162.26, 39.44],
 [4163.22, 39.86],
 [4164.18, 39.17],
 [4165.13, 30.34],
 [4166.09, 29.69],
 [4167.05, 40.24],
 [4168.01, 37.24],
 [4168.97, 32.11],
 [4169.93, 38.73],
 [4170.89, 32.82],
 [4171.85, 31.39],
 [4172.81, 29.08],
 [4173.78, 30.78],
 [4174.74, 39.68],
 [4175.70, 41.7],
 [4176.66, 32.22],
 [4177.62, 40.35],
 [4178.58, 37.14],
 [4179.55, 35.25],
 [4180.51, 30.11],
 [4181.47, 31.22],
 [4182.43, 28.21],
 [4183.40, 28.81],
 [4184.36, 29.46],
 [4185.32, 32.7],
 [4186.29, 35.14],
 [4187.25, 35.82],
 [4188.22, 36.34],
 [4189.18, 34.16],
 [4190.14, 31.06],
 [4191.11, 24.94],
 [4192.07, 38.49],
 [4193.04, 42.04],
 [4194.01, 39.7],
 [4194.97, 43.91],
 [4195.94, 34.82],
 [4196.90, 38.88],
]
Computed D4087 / 3.8 angstrom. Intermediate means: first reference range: 35.2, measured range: 31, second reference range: 33.5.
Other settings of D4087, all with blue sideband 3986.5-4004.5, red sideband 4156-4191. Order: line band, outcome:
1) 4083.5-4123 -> 5.0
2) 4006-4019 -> -0.4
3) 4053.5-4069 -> 0.2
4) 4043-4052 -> -0.1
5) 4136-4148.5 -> 0.3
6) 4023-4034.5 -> 0.5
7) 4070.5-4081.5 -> 0.6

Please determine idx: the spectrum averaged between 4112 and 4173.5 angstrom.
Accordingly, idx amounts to 33.6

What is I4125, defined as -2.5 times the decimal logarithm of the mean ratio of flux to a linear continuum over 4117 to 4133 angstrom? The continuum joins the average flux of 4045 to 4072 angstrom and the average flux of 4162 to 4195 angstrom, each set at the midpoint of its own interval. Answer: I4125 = 0.08 mag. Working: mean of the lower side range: 35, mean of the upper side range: 34.7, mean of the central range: 32.4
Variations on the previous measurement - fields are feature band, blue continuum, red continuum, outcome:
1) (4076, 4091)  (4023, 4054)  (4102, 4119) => -0.04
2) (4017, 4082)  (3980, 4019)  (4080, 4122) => -0.06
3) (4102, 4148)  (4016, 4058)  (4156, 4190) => 0.09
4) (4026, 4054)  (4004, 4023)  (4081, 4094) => -0.03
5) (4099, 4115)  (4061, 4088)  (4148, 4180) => 0.17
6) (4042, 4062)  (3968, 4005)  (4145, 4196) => -0.11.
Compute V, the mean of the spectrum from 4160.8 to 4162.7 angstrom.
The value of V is 36.4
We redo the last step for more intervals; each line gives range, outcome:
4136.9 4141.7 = 34.5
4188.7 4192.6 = 32.3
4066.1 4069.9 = 34.9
